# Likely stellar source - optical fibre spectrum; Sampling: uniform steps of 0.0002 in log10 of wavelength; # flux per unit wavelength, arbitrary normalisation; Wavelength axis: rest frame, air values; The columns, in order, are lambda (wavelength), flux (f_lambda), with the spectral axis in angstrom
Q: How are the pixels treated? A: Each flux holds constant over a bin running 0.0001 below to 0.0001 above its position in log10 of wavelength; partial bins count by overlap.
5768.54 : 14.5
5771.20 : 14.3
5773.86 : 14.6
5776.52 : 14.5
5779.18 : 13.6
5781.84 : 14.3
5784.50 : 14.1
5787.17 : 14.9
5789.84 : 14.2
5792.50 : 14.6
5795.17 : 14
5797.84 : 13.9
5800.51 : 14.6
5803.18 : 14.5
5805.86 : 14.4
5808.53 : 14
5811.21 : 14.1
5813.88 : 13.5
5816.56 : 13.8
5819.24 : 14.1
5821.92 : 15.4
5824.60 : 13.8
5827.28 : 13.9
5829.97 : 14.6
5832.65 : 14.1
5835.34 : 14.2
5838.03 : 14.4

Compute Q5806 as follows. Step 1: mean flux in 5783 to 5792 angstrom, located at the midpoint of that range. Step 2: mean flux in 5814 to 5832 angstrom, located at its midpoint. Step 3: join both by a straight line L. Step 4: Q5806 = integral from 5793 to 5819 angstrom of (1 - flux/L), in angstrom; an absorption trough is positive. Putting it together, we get 0.4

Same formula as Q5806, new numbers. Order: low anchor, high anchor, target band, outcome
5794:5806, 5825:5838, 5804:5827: 0.2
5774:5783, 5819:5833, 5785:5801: -0.1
